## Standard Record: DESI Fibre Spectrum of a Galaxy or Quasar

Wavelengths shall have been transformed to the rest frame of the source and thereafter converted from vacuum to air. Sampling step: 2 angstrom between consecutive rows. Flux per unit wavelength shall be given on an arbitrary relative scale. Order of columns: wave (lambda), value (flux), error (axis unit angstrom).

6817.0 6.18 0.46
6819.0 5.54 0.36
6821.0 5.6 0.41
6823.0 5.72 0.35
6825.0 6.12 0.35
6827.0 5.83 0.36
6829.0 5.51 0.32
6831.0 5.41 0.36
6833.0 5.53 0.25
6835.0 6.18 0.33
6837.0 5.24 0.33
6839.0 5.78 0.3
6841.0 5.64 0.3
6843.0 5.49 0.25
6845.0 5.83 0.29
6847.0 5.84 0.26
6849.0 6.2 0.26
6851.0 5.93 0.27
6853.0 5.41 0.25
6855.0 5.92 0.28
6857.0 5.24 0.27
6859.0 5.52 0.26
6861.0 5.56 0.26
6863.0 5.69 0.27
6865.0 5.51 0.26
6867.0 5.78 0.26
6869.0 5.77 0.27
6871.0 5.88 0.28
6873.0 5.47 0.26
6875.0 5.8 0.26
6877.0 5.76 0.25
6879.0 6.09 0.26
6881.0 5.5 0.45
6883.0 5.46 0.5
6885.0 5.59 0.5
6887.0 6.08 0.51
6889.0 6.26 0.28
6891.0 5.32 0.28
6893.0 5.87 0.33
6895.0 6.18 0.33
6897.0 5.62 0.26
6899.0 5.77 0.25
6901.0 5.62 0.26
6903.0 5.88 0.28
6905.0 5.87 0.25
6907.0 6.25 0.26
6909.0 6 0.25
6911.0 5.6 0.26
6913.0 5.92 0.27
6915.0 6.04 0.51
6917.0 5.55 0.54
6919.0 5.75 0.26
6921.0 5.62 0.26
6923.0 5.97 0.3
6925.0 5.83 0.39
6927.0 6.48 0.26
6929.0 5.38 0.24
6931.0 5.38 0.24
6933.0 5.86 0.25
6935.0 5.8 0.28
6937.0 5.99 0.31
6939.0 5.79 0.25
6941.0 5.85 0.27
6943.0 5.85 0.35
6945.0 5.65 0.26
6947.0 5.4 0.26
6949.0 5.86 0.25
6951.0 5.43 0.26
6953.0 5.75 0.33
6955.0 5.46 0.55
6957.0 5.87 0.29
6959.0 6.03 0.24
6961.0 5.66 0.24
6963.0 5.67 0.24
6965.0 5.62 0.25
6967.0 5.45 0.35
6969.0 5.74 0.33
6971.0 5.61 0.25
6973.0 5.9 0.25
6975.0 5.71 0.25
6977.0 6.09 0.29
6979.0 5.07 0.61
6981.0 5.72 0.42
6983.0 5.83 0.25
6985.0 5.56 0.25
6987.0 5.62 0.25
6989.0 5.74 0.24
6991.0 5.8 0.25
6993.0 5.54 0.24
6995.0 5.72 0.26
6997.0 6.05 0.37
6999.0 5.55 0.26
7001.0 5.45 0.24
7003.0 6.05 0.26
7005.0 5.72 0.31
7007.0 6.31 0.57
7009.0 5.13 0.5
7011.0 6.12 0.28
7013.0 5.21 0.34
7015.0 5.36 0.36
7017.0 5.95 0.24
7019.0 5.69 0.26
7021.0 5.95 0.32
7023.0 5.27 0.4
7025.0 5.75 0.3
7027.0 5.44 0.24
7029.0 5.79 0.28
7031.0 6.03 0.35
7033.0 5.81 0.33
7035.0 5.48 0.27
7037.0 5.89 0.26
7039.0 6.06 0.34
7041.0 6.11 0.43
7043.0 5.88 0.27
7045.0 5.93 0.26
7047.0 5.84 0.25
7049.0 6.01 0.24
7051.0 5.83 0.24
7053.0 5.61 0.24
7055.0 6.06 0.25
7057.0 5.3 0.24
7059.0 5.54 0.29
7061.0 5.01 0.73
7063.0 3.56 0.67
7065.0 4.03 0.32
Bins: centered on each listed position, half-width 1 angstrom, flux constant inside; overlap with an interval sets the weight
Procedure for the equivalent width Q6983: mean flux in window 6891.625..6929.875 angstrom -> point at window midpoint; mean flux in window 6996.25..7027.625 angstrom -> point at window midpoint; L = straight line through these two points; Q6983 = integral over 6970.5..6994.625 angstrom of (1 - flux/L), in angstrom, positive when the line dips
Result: 0.2 angstrom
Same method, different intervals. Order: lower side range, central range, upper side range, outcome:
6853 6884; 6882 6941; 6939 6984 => -1.5 angstrom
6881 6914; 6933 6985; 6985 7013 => 0.5 angstrom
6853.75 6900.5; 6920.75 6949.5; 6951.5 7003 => -0.4 angstrom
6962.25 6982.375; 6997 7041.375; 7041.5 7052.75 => 0.5 angstrom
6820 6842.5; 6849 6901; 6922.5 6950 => 0.0 angstrom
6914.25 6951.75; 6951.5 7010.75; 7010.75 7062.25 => 0.3 angstrom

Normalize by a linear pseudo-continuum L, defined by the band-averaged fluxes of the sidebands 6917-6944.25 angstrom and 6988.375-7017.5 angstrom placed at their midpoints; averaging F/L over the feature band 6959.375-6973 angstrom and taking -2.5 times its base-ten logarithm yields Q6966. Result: 0.017 mag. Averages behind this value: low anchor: 5.8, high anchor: 5.71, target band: 5.66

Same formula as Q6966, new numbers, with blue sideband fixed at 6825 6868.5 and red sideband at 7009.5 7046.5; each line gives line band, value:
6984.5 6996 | 0.01 mag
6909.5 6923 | -0.01 mag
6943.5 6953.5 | 0.02 mag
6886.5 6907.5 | -0.03 mag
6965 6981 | 0.01 mag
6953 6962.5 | 0.00 mag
